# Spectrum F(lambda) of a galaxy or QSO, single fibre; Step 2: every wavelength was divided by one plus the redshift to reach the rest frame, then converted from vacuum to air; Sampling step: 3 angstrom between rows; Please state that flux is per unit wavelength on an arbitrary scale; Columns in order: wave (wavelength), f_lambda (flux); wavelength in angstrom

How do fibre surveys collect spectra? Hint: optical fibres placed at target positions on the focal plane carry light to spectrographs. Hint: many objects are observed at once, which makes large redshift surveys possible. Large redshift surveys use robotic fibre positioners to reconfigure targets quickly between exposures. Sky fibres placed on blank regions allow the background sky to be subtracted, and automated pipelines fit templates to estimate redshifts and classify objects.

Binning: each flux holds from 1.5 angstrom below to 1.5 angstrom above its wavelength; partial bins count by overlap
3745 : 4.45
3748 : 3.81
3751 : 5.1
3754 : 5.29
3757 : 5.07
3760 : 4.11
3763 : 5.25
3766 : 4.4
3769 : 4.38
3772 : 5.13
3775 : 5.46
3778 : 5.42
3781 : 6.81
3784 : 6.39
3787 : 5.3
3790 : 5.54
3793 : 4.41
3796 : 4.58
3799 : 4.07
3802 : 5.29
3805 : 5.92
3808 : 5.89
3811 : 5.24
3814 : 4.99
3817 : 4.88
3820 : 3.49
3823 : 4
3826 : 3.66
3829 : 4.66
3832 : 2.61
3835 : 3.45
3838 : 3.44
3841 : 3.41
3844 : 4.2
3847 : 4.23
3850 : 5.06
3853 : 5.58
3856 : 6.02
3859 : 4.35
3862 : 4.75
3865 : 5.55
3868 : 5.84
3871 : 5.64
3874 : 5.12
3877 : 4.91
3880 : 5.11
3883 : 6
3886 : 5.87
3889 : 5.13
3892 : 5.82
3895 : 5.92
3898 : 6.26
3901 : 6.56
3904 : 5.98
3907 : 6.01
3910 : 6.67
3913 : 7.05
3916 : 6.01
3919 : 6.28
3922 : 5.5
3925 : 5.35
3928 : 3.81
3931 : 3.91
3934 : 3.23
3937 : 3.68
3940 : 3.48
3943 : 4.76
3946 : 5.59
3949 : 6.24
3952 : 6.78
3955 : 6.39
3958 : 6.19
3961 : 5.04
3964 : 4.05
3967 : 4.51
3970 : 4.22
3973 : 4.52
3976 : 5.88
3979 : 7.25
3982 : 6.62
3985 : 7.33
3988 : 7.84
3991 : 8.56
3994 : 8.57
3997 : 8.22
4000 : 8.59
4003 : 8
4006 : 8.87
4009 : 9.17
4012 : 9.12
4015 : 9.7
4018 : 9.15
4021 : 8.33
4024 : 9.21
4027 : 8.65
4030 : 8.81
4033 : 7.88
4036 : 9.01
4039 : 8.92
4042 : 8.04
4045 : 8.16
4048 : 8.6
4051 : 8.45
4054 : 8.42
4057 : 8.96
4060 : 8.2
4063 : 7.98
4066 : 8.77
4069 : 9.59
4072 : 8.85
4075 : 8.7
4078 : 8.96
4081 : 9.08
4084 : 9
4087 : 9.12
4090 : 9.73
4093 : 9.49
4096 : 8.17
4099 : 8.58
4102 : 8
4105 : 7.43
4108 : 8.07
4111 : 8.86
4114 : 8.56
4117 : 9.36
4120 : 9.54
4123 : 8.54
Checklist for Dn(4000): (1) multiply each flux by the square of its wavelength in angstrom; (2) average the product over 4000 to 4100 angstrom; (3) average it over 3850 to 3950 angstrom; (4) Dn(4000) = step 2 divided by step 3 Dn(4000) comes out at 1.8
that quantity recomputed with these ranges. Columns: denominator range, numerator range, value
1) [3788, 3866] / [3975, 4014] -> 1.91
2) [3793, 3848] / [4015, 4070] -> 2.23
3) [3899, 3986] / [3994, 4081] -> 1.67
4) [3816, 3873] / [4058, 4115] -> 2.20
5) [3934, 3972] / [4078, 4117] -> 1.87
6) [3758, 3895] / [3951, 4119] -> 1.82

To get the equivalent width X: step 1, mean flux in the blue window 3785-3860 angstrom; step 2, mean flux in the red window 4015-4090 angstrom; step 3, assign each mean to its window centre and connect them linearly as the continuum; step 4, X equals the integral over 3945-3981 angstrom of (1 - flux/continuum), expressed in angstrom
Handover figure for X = 7.81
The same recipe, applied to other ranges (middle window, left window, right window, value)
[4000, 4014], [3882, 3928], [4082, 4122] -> -2.6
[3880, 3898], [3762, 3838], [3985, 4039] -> 1.9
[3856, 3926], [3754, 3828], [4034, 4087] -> 7.0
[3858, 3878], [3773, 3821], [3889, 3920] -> 2.3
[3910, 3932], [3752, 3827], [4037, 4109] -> 3.8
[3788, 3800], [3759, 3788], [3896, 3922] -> 1.6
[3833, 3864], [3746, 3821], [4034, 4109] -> 7.6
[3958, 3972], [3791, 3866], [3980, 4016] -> 5.4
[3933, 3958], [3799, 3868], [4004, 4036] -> 7.2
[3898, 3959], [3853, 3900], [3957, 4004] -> 5.4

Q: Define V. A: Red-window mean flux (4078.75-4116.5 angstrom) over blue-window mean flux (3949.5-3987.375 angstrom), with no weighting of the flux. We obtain 1.50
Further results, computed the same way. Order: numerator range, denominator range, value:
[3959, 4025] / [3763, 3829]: 1.47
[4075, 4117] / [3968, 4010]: 1.19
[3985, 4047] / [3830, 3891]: 1.79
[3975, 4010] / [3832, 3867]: 1.77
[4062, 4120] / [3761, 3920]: 1.70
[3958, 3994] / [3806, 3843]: 1.46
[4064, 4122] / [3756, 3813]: 1.70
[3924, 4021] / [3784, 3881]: 1.35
